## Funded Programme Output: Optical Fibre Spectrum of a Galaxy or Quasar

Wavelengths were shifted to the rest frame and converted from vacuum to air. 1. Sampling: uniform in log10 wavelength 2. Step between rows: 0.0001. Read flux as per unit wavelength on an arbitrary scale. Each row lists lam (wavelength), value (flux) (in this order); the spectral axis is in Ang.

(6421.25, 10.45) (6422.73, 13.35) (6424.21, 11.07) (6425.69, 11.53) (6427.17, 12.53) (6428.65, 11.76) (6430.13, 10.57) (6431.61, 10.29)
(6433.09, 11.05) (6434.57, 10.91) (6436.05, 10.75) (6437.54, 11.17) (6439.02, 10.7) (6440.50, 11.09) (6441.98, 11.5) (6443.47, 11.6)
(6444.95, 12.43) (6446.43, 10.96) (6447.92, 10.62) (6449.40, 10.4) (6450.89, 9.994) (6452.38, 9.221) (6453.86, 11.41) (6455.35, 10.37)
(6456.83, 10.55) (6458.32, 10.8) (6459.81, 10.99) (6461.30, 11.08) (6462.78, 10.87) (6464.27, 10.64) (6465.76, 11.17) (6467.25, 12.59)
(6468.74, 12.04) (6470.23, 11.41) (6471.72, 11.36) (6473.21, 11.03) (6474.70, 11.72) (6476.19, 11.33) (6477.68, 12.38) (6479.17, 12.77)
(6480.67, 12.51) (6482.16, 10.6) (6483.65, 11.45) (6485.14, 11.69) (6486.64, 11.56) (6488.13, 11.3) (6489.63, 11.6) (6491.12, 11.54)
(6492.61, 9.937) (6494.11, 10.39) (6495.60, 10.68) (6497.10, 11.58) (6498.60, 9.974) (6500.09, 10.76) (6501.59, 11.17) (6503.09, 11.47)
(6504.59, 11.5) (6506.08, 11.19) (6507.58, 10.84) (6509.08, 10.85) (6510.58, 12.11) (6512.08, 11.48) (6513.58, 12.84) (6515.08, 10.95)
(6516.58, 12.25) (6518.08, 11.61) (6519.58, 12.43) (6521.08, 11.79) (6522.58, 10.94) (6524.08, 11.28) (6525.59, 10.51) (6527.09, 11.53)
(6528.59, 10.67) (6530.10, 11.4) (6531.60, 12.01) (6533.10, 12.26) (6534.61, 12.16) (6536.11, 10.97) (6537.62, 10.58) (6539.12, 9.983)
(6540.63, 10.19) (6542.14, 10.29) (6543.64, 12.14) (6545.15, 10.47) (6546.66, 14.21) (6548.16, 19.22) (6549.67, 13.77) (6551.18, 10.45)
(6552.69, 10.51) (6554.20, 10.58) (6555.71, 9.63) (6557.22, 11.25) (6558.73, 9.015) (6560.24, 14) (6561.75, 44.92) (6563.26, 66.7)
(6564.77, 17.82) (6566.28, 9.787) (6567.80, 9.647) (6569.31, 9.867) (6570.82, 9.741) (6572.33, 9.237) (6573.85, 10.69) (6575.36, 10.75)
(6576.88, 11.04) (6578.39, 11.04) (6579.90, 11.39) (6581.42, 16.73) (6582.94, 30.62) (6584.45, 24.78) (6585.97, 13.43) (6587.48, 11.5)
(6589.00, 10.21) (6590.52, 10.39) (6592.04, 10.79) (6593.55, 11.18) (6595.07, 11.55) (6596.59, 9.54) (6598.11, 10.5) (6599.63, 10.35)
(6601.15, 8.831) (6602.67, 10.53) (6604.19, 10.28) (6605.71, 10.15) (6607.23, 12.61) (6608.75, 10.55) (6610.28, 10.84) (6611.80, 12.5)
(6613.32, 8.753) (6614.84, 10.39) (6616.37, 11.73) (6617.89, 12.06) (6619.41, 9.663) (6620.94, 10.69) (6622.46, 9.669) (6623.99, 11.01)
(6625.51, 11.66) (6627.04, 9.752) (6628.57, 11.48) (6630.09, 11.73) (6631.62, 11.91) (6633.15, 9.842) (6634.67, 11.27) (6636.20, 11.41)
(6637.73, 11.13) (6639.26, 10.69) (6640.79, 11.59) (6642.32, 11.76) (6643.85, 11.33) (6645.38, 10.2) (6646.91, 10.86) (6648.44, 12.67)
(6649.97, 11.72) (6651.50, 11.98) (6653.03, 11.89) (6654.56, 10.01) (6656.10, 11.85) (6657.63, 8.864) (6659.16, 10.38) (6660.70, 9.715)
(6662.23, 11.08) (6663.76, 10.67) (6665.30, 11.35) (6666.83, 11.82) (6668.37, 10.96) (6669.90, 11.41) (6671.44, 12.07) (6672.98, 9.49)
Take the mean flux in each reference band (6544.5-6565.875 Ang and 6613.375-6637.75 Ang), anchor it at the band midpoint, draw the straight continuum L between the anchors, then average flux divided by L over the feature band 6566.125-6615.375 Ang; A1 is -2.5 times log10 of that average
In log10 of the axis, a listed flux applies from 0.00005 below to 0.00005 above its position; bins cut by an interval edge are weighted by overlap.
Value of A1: 0.23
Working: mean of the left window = 18.7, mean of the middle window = 11.9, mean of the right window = 10.9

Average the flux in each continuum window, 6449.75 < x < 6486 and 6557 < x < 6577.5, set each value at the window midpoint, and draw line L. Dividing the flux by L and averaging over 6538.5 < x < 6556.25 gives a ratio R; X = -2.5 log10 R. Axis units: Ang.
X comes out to 0.35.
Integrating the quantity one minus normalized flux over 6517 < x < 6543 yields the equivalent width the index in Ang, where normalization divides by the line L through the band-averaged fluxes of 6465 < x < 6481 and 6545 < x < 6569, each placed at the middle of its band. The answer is 7.5 Ang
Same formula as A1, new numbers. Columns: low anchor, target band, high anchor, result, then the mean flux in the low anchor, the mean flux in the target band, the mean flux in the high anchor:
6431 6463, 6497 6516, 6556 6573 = 0.310 mag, 10.9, 11.3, 19.1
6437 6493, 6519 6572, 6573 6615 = -0.183 mag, 11.2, 14.1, 12.2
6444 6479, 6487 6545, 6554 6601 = 0.156 mag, 11.1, 11.2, 15.1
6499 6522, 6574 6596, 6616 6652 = -0.220 mag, 11.5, 13.8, 11.1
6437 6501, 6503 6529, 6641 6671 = -0.031 mag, 11.2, 11.5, 11.1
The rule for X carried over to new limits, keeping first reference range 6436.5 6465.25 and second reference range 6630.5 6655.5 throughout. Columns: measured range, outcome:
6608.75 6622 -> 0.04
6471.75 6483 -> -0.08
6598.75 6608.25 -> 0.07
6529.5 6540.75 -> -0.02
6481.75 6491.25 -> -0.05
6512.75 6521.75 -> -0.09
